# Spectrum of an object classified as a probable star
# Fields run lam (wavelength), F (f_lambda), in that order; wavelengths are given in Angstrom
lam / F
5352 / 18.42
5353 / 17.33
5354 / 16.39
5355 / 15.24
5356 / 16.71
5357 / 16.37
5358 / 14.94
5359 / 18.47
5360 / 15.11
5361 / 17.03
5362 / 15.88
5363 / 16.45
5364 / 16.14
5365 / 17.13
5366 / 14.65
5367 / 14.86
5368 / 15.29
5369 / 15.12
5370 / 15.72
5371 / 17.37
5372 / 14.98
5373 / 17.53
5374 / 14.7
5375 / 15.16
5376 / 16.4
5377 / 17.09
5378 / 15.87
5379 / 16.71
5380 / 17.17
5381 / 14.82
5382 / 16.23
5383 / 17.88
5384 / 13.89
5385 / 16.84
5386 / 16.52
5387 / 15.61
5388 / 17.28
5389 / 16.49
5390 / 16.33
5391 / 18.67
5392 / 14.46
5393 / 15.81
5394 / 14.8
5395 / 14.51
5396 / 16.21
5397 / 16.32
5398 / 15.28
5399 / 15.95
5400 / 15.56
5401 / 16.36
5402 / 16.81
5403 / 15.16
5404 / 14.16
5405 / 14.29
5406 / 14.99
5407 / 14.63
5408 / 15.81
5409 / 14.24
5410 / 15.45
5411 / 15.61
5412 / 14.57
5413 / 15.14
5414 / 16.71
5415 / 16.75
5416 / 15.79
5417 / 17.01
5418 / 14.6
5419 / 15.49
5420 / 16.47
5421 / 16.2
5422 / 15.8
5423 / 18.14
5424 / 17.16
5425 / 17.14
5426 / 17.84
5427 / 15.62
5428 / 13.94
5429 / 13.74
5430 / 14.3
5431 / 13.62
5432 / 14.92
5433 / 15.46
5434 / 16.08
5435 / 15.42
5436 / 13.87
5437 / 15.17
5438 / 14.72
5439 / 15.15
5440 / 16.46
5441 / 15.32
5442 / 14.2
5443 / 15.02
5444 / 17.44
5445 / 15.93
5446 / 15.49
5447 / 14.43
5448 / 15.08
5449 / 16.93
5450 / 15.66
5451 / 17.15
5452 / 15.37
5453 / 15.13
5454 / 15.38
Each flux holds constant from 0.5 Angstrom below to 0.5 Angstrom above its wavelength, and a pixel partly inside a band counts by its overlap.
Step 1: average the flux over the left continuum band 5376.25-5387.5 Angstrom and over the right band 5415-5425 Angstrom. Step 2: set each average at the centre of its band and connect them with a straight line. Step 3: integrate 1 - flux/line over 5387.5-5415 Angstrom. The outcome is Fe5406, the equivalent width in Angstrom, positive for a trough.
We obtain 1.1 Angstrom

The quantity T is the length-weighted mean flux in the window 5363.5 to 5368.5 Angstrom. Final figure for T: 15.6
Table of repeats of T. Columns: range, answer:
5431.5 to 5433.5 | 15.2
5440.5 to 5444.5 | 15.5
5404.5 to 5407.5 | 14.6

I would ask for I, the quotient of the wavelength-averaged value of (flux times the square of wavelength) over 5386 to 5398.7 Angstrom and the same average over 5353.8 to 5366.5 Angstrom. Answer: 1.00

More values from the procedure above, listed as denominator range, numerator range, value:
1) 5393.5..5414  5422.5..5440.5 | 1.02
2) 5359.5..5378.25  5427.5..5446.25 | 0.97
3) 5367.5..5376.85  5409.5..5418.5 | 1.01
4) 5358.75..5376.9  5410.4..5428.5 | 1.03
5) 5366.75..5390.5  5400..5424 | 0.99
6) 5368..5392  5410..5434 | 0.99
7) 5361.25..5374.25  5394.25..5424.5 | 1.00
